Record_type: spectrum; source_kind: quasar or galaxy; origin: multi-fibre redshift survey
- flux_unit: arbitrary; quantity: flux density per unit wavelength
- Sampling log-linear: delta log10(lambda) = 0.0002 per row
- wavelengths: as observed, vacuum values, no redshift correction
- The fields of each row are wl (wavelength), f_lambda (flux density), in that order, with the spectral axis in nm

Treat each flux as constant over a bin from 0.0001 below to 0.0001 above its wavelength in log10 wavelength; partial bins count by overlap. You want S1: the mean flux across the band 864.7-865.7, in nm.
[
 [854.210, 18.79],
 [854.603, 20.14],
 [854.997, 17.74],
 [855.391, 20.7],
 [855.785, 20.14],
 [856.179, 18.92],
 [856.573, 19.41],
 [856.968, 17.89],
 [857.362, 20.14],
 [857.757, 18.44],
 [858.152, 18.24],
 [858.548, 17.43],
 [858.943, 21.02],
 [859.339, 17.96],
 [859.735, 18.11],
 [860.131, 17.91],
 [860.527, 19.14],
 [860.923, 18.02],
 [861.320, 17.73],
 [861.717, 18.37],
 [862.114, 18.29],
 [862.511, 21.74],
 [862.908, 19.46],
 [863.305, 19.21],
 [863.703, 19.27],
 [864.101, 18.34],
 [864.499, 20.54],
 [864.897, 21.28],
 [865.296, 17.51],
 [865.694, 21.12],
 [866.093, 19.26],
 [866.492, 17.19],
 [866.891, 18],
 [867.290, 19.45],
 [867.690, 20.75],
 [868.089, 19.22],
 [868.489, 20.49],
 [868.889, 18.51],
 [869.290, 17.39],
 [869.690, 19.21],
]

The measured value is 19.7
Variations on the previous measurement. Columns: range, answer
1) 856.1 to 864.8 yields 18.9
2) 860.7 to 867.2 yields 19.1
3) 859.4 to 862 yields 18.2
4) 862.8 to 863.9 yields 19.3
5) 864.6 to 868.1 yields 19.4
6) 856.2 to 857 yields 18.9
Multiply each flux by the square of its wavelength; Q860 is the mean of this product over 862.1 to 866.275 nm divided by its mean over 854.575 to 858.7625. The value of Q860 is 1.06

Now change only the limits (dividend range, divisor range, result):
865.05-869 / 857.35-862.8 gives 1.04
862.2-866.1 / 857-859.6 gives 1.07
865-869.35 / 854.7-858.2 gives 1.02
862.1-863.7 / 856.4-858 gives 1.06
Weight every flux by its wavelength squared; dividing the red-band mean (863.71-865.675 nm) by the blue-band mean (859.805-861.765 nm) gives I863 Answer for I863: 1.08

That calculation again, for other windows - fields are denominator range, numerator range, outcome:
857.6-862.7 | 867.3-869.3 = 1.06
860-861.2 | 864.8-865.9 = 1.09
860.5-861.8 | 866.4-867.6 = 1.03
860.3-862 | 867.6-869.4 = 1.07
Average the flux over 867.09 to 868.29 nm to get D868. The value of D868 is 19.8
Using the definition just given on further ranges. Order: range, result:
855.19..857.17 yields 19.4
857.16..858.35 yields 18.9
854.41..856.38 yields 19.5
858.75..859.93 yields 19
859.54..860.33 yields 18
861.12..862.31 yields 18.1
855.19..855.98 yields 20.4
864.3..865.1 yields 20.9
